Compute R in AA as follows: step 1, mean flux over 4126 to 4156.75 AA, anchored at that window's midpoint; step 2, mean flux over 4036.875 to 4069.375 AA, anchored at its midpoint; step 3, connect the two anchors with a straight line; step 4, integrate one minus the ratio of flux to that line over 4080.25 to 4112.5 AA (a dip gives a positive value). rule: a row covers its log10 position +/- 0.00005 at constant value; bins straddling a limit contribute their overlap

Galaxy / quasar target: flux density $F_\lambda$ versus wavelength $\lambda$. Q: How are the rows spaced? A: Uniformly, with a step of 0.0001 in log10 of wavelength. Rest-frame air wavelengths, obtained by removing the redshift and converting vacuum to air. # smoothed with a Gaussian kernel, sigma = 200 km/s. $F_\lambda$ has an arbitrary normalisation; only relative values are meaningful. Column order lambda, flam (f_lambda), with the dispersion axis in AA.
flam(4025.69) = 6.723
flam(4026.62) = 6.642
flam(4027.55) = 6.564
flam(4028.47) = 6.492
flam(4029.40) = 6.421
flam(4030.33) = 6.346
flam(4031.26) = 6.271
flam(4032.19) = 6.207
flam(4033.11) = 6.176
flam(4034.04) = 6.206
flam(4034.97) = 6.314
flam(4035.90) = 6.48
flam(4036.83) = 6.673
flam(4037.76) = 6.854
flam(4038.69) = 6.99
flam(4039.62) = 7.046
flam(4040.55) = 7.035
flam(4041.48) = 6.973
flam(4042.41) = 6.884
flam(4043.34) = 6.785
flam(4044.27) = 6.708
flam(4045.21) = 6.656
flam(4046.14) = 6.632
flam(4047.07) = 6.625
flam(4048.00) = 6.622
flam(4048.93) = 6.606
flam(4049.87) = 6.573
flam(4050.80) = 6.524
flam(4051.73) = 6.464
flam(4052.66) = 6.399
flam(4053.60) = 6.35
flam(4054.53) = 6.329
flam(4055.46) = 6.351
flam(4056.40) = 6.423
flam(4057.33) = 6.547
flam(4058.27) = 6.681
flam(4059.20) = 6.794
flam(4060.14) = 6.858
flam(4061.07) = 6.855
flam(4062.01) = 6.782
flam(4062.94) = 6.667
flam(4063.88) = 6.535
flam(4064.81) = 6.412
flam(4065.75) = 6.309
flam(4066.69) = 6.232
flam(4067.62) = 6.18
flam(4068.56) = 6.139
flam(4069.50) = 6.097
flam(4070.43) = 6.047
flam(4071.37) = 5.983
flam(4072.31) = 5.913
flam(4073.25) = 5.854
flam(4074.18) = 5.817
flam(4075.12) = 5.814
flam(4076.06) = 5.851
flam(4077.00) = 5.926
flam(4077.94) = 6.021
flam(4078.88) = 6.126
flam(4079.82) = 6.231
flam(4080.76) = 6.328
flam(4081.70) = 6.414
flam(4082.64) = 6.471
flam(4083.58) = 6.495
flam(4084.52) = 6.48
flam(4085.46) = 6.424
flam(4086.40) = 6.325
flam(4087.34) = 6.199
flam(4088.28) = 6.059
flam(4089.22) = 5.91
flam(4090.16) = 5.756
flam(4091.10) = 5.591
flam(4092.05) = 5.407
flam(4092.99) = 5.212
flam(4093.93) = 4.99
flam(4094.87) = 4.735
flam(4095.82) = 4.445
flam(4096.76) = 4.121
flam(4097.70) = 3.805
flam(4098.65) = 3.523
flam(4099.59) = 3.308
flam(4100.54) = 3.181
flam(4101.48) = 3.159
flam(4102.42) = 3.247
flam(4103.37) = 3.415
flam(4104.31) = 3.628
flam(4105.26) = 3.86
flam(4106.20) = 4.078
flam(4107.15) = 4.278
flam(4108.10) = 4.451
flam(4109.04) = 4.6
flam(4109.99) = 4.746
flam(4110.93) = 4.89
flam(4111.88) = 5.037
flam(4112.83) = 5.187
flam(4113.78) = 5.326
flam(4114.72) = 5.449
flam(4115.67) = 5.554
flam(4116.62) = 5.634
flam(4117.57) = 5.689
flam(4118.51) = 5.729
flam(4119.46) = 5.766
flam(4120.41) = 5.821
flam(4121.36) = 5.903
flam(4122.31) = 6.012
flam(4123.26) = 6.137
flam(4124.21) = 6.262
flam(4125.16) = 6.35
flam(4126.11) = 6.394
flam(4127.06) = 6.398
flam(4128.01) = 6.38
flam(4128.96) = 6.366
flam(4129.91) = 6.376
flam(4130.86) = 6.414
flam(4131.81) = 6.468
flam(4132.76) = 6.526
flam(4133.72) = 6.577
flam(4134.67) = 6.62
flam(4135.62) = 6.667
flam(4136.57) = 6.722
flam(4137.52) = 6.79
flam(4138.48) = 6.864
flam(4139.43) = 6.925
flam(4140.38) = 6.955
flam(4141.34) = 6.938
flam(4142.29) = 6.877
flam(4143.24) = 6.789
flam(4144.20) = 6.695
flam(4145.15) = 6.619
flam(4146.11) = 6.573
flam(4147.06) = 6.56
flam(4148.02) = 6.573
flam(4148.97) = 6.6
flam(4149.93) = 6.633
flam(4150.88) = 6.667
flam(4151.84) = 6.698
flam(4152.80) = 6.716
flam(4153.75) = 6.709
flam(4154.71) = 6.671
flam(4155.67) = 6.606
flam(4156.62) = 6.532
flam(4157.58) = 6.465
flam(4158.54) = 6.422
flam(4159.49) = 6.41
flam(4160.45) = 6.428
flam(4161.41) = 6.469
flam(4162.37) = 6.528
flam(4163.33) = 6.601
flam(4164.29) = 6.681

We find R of 8.4 AA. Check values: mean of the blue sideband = 6.61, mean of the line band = 4.9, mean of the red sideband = 6.64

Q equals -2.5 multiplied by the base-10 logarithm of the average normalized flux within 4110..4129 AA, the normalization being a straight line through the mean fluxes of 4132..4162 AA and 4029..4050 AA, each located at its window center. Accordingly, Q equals 0.152 mag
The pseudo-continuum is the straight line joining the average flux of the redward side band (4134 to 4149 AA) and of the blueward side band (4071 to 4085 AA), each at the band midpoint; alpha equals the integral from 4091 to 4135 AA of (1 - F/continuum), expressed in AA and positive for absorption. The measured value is 8.92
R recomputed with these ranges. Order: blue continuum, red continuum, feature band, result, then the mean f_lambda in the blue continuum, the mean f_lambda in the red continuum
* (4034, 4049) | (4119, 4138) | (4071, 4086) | 1.0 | 6.73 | 6.35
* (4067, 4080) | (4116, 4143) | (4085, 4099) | 2.0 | 6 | 6.38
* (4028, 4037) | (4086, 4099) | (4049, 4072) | -2.6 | 6.35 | 5.16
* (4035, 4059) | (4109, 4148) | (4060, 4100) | 4.0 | 6.64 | 6.18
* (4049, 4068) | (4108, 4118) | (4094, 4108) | 4.2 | 6.52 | 5.17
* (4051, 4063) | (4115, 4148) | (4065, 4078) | 1.0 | 6.57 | 6.39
